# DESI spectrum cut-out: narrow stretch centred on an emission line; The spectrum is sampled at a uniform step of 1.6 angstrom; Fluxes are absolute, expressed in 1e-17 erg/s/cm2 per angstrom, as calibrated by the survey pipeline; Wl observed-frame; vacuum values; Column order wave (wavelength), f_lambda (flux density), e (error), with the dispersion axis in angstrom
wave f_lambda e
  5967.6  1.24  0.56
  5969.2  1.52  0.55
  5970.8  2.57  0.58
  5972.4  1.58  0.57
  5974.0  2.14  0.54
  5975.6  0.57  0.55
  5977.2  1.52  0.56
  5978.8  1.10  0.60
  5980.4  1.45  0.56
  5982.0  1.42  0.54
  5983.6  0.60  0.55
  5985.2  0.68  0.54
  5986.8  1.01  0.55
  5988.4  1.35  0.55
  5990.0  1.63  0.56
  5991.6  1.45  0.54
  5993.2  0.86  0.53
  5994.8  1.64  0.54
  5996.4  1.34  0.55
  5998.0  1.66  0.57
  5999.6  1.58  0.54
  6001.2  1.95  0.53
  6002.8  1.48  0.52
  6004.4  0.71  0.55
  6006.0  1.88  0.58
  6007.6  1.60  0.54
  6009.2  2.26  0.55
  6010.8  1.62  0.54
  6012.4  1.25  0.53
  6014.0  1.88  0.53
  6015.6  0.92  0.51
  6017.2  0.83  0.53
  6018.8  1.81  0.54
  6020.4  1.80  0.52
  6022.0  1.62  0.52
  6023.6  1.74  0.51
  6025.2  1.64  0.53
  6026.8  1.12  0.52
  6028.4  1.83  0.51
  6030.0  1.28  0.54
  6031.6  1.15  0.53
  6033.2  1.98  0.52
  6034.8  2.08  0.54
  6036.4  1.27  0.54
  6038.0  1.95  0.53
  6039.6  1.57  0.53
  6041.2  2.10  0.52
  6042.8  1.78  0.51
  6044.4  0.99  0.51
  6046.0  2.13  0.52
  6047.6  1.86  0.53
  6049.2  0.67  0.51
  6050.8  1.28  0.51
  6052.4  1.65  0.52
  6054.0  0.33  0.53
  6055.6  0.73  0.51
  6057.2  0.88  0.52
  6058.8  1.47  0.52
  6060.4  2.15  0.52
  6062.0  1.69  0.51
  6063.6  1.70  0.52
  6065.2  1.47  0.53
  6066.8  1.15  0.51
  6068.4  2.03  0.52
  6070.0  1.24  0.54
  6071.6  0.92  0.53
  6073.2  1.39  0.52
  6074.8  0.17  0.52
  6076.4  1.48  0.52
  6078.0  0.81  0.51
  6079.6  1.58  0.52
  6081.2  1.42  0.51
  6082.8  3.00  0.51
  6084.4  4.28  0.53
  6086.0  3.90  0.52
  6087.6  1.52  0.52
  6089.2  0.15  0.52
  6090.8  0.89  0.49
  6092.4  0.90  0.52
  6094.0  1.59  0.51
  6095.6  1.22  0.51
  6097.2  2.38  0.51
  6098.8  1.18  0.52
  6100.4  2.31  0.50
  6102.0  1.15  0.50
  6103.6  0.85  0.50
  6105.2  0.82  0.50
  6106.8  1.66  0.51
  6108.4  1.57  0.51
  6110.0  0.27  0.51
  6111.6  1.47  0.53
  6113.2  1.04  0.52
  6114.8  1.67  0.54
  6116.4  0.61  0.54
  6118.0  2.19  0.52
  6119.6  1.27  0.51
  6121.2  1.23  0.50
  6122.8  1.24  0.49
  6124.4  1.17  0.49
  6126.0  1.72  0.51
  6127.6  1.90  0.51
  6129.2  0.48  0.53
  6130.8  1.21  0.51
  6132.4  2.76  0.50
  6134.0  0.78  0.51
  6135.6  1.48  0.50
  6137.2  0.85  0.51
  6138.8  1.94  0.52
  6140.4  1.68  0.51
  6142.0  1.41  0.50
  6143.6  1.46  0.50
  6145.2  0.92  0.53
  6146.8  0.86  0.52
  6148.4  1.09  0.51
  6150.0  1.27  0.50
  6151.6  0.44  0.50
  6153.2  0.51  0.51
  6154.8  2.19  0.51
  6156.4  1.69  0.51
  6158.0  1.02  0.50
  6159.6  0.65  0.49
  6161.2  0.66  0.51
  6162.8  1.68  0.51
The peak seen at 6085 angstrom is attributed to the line Hbeta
